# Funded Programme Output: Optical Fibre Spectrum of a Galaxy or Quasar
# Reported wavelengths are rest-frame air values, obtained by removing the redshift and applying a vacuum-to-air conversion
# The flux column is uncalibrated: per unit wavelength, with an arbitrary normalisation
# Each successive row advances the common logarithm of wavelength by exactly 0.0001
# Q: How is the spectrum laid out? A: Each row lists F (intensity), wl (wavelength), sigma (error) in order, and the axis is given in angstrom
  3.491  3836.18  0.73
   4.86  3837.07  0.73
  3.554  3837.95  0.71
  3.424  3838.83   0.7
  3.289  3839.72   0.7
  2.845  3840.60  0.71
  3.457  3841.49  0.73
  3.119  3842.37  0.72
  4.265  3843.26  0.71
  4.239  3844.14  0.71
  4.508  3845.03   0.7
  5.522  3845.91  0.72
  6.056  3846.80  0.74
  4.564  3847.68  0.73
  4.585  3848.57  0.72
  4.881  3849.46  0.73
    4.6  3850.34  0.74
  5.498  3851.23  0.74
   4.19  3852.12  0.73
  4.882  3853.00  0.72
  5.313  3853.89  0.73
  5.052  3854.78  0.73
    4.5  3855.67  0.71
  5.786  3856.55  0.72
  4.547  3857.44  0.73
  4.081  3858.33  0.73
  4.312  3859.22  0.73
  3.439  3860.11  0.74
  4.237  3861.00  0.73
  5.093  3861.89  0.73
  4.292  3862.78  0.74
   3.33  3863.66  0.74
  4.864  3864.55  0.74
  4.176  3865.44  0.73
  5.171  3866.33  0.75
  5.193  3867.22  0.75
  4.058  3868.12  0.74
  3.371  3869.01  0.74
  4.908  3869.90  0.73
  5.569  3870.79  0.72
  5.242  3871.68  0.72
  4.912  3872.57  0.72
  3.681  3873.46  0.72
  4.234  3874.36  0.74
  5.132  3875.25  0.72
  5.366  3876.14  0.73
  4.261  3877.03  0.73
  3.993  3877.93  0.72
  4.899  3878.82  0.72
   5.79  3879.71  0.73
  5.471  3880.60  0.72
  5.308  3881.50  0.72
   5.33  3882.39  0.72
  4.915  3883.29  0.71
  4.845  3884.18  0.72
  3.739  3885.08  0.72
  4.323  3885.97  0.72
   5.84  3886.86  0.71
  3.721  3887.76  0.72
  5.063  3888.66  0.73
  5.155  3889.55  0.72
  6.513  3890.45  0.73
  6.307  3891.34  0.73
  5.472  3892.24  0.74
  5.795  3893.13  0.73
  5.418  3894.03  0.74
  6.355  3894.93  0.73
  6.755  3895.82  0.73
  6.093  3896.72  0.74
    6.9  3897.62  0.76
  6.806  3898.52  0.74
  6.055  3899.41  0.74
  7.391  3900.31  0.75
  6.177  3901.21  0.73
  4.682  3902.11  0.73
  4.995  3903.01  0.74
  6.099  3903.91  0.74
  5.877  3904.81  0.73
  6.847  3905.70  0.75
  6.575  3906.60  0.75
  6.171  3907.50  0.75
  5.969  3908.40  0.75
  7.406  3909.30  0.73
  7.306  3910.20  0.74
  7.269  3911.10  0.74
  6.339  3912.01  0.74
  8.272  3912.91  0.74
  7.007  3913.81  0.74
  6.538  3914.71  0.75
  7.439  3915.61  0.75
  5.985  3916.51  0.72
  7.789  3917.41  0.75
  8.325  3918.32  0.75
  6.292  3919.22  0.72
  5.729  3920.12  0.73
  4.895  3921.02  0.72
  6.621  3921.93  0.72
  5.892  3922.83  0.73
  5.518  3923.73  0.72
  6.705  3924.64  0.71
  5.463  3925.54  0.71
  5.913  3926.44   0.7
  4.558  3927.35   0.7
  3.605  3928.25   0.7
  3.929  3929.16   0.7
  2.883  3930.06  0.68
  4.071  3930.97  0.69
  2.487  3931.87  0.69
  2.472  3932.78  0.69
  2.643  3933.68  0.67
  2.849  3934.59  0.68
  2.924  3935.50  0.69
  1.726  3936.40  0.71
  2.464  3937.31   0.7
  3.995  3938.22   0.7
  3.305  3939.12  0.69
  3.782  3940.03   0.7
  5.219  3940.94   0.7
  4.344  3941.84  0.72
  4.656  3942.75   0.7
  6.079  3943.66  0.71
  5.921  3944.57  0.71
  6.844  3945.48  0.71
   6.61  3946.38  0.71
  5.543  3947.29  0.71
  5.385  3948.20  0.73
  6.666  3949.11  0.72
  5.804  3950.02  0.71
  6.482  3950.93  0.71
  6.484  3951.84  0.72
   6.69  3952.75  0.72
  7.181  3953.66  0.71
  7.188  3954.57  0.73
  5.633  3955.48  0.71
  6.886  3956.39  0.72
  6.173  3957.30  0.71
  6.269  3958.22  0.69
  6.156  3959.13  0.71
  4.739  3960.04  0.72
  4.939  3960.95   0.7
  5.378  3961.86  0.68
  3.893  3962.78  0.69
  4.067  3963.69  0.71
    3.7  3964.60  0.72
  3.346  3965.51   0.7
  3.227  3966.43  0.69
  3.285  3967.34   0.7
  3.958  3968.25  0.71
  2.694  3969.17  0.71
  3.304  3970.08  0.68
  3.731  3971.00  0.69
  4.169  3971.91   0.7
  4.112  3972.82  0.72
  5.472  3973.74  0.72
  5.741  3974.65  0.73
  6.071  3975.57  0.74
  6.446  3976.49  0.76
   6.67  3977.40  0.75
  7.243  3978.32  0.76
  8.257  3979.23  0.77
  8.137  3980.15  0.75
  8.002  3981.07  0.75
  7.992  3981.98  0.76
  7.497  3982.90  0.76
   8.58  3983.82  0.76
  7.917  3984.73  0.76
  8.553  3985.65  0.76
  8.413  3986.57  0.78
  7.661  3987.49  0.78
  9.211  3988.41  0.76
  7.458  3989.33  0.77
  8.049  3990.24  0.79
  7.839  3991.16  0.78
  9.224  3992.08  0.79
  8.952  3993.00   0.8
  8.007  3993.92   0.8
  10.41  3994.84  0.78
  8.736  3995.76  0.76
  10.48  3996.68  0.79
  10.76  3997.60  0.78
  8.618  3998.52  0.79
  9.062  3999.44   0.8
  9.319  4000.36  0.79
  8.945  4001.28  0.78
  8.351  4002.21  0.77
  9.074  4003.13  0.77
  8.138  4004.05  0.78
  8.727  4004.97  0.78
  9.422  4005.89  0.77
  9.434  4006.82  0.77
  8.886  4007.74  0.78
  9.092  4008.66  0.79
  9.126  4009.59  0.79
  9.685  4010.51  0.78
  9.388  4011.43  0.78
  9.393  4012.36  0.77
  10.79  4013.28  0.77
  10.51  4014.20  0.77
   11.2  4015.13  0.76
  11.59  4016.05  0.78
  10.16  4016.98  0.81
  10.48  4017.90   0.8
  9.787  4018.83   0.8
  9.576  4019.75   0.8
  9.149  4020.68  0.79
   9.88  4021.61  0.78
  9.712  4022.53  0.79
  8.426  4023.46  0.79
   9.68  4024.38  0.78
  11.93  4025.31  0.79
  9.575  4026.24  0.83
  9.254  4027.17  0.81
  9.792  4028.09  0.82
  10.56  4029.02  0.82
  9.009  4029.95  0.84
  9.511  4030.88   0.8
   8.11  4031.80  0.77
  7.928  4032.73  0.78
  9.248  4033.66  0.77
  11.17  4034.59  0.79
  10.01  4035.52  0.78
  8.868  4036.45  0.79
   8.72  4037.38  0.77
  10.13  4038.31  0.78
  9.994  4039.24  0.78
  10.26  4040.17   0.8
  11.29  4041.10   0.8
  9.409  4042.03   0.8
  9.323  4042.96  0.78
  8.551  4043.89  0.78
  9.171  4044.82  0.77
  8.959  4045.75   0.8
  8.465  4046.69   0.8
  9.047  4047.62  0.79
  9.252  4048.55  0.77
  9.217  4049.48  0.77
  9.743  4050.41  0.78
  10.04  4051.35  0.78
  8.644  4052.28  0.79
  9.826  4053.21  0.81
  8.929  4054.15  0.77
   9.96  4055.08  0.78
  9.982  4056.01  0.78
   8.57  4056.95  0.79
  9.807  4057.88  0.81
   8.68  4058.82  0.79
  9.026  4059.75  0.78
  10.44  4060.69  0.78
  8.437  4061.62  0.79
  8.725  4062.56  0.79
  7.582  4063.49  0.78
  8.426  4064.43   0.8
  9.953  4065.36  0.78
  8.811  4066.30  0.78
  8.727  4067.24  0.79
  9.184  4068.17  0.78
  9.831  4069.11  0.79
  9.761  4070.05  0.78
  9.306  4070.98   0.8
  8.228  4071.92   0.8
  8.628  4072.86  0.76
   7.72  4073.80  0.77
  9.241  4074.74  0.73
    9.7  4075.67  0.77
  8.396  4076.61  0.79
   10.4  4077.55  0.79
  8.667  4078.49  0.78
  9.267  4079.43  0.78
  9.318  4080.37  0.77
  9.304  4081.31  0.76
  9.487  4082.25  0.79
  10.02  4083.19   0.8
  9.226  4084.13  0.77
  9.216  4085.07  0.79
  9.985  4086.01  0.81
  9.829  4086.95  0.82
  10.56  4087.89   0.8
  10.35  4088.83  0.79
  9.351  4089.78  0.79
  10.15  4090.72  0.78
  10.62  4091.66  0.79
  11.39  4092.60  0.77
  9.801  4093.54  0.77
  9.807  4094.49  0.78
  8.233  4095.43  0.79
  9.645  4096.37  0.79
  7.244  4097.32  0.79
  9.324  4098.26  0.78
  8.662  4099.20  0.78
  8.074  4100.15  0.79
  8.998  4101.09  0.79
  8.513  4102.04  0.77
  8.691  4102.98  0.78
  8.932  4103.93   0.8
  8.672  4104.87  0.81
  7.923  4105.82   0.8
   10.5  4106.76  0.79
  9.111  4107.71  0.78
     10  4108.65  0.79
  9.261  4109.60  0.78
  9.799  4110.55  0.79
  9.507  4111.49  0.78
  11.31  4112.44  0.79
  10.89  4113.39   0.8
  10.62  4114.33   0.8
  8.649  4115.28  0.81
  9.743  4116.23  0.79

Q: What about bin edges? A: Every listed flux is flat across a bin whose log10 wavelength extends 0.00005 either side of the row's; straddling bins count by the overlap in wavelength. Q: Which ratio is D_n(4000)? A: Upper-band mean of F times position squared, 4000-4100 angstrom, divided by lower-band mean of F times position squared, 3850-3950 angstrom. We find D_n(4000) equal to 1.95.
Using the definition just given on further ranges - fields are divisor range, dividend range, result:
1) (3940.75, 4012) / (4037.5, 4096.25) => 1.41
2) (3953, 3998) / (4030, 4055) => 1.47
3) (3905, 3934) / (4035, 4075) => 1.71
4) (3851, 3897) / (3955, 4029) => 1.69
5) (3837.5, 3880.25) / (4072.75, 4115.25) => 2.35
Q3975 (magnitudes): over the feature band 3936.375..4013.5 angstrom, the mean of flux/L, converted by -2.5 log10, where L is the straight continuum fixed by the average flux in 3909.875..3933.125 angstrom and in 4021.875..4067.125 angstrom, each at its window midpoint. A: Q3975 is 0.10 mag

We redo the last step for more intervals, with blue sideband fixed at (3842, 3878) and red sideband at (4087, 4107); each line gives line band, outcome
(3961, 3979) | 0.424 mag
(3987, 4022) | -0.240 mag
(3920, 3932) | 0.200 mag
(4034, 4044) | -0.203 mag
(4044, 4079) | -0.064 mag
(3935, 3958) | 0.184 mag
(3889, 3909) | -0.137 mag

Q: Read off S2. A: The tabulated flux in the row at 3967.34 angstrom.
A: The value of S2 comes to 3.285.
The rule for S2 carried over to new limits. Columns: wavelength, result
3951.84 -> 6.484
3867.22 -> 5.193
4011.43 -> 9.388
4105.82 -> 7.923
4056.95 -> 8.57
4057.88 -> 9.807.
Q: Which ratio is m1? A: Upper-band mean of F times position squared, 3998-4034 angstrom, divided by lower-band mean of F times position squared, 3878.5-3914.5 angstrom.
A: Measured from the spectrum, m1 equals 1.70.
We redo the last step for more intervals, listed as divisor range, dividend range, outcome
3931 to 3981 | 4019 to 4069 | 1.95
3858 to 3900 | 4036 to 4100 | 2.04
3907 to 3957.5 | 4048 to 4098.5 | 1.82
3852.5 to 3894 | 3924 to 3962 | 1.07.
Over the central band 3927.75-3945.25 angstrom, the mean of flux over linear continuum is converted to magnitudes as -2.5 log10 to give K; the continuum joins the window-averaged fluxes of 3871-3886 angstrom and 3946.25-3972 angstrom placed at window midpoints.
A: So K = 0.342 mag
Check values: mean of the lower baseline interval 4.82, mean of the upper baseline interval 5.15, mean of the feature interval 3.69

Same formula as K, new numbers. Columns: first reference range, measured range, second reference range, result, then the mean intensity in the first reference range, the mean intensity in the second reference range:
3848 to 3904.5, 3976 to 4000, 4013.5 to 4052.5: -0.005 mag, 5.07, 9.66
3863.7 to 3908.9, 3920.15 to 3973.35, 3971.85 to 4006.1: 0.408 mag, 5.34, 8.08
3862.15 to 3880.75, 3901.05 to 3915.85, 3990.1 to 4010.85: -0.103 mag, 4.66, 9.07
